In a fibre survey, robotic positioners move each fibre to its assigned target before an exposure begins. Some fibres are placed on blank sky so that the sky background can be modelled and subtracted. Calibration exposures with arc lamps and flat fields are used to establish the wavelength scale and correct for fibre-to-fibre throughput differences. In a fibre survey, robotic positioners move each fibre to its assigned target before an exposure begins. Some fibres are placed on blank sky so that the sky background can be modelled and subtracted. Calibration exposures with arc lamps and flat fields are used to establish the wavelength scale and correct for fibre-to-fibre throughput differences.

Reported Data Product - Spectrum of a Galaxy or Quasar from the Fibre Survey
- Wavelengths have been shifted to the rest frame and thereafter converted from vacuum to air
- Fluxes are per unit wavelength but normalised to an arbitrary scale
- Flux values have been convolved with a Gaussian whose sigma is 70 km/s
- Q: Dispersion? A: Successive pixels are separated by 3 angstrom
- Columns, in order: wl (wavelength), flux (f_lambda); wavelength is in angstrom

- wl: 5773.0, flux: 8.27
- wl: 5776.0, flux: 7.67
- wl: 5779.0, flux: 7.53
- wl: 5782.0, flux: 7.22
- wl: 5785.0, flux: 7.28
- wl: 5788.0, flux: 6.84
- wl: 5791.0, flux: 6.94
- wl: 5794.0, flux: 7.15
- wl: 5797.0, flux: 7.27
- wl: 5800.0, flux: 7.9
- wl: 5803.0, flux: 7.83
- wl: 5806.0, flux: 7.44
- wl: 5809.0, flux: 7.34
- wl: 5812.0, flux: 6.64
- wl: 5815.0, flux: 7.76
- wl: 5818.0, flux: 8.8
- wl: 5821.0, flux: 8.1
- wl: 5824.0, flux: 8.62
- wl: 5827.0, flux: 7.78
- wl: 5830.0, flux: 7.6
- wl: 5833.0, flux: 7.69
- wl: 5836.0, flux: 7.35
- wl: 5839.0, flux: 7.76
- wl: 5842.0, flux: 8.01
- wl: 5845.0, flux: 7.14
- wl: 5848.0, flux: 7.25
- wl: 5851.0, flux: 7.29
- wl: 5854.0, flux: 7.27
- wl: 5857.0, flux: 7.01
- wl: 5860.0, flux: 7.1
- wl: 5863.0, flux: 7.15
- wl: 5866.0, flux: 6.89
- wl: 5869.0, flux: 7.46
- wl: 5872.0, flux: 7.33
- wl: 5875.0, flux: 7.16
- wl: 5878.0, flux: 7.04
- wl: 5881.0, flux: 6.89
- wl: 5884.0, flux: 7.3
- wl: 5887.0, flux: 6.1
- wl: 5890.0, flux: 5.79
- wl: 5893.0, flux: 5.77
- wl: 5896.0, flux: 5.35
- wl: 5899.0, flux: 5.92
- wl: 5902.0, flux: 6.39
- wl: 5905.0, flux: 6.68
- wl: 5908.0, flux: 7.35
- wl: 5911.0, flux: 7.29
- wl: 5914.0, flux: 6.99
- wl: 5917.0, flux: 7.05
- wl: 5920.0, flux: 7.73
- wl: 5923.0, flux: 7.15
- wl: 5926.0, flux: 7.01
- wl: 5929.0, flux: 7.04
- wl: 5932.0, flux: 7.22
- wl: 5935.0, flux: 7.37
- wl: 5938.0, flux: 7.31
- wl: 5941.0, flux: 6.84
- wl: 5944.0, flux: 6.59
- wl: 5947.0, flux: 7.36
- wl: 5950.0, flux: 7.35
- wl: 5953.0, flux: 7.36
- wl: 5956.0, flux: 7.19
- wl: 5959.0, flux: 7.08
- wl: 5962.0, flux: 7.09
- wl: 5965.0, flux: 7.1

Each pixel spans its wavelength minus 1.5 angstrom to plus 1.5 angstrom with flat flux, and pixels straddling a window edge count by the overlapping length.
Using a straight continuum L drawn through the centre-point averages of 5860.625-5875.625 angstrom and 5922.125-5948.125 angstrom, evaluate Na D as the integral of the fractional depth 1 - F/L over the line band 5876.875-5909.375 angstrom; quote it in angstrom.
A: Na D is 3.4 angstrom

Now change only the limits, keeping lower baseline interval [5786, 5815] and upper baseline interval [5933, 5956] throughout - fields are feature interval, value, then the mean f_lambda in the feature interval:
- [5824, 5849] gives -1.3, 7.64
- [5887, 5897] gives 2.1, 5.72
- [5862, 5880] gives 0.2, 7.16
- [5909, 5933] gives 0.0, 7.19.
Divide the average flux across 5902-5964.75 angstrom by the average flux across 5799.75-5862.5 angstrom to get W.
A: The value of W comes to 0.94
